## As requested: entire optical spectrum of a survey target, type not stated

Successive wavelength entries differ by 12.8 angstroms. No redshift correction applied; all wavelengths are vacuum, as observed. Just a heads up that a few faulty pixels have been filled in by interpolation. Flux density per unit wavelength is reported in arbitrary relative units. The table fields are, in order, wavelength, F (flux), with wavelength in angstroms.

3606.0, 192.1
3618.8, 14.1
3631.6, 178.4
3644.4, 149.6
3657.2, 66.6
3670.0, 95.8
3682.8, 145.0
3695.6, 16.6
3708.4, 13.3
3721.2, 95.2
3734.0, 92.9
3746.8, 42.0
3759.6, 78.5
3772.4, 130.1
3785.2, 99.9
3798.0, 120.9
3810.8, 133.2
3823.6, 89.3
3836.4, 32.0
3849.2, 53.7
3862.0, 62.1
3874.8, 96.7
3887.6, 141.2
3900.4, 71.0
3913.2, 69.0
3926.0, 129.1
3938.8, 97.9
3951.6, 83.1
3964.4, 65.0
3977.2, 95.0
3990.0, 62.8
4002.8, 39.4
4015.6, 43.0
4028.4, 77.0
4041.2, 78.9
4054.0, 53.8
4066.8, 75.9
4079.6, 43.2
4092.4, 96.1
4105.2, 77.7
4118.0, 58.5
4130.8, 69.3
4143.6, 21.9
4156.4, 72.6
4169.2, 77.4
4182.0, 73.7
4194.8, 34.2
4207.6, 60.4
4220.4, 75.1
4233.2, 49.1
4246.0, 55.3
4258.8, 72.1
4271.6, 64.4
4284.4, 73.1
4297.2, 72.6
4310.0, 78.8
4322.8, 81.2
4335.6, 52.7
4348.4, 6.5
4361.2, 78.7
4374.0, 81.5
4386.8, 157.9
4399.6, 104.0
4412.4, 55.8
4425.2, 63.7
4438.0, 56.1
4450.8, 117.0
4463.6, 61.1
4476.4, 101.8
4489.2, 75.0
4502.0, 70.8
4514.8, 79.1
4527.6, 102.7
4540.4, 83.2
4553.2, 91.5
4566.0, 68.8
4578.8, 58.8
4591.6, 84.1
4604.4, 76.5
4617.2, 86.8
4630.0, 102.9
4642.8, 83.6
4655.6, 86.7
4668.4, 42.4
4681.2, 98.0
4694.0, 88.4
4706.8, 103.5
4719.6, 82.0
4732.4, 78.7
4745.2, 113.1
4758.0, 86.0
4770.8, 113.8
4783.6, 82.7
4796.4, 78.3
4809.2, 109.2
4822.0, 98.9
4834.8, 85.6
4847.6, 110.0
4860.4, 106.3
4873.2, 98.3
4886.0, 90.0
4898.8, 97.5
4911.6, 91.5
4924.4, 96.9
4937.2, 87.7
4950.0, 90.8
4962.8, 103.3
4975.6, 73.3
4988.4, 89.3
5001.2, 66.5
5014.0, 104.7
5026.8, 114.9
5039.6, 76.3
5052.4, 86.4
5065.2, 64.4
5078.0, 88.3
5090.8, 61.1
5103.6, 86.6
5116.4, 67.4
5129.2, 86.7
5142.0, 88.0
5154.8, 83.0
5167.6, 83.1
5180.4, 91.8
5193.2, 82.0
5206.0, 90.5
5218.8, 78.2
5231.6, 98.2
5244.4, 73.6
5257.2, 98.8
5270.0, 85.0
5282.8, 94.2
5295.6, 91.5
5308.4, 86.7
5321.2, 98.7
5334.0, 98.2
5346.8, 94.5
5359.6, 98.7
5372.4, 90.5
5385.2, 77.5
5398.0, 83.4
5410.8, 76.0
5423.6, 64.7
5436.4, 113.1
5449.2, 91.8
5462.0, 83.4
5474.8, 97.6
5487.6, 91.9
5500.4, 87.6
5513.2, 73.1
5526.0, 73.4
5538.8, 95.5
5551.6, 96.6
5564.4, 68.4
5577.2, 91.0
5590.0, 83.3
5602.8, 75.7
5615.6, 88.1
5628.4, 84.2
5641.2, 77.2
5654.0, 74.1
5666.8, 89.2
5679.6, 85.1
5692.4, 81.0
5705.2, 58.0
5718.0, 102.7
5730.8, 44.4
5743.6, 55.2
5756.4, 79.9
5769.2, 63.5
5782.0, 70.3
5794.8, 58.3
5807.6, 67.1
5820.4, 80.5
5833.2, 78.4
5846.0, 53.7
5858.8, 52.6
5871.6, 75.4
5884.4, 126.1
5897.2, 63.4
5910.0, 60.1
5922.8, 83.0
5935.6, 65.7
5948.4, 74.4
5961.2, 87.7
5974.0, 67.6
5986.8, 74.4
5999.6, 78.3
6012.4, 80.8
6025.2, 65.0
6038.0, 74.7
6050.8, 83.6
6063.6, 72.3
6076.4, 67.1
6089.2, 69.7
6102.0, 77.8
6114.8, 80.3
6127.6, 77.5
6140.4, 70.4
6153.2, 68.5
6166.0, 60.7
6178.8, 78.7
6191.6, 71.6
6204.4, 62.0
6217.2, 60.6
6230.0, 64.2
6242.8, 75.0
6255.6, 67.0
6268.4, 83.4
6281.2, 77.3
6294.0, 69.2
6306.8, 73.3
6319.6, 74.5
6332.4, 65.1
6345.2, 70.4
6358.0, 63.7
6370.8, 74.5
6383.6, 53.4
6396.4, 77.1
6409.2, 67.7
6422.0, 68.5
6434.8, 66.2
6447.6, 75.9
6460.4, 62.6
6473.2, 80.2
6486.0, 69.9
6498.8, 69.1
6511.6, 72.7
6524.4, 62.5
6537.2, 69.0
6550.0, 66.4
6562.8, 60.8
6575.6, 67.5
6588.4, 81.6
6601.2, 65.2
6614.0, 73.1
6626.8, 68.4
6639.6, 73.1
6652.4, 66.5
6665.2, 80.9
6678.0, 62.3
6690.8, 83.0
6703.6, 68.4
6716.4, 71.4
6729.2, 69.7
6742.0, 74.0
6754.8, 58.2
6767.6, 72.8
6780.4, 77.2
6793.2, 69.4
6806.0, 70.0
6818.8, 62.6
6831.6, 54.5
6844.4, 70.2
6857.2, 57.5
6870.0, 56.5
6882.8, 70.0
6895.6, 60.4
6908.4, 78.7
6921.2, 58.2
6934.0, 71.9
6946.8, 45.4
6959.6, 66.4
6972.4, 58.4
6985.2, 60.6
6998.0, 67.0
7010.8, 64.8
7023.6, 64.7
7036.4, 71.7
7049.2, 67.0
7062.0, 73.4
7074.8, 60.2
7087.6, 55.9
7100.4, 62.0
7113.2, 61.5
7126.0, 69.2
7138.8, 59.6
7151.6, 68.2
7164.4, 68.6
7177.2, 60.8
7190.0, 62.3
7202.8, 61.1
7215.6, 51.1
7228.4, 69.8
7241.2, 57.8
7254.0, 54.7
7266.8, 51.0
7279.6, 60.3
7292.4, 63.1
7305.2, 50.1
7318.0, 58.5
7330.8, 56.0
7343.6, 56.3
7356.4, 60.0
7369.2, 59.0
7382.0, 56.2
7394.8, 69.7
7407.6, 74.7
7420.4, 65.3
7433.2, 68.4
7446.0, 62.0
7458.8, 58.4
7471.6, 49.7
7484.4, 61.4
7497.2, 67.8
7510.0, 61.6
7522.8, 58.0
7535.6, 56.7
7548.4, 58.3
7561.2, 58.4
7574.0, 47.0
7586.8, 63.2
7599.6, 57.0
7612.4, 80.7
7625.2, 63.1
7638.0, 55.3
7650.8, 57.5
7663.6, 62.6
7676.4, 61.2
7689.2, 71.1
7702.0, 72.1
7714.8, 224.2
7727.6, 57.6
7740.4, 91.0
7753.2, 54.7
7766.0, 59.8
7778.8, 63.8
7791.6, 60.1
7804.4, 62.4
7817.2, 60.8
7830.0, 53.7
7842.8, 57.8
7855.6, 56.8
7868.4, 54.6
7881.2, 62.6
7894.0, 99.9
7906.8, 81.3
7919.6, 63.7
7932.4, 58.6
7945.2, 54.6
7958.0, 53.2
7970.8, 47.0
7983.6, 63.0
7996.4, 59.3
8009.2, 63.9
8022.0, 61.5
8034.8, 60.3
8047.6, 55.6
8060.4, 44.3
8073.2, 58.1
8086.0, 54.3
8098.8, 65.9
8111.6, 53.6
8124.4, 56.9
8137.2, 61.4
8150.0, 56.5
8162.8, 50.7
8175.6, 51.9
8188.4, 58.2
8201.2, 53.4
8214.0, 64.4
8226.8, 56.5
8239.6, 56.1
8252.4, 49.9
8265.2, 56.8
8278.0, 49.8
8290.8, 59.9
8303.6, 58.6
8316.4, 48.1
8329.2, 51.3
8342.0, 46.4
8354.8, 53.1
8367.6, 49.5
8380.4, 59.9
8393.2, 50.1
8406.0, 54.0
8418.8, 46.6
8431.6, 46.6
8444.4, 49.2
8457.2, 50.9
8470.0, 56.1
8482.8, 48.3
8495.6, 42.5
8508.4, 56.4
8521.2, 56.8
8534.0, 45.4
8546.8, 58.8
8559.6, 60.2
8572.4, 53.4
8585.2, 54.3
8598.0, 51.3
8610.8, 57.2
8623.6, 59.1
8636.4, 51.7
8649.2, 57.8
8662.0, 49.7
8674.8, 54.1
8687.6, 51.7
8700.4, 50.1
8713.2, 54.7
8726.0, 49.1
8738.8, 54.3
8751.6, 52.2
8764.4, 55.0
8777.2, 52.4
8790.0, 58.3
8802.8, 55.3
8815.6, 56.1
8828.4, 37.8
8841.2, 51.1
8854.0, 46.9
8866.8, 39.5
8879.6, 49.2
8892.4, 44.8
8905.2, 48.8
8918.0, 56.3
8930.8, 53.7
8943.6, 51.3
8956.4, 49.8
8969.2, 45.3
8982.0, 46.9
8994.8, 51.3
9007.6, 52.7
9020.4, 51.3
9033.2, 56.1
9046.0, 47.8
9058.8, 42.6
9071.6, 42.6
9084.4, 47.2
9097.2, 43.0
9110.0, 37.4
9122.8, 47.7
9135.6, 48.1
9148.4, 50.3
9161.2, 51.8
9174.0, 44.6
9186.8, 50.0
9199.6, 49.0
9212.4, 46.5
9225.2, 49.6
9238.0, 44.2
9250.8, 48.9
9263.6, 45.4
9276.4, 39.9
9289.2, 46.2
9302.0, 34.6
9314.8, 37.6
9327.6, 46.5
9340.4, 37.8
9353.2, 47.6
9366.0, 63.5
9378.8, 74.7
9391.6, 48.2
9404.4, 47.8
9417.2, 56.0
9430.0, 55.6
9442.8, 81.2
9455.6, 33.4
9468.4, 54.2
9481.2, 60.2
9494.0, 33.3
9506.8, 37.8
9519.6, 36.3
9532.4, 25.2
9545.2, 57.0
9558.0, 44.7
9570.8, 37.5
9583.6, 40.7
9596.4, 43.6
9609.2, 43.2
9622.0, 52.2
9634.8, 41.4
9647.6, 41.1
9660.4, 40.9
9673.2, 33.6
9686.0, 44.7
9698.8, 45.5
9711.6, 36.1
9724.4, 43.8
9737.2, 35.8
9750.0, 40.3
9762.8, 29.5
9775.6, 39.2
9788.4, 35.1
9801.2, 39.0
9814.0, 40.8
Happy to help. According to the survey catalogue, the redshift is 0.18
